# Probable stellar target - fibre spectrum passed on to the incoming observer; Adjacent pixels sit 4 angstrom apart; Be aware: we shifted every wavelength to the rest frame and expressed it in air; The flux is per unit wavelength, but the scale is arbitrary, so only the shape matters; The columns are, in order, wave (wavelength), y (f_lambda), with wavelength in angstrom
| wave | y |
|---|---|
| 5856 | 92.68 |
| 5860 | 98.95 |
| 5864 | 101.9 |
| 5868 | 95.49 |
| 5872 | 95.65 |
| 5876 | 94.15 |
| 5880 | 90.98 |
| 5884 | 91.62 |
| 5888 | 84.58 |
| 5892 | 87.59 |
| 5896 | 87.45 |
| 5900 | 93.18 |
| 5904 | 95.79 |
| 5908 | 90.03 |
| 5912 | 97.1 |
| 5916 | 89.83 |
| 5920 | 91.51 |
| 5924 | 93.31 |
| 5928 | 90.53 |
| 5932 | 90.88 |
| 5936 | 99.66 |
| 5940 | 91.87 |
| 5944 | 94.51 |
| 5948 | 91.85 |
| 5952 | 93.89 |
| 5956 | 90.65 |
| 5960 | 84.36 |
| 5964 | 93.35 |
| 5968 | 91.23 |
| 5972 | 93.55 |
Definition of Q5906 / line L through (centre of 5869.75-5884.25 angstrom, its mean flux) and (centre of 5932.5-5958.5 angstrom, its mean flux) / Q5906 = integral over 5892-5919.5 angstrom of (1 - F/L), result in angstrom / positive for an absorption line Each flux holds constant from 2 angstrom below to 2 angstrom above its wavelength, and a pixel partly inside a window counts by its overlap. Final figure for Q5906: 0.4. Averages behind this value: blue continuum 93.3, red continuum 93.4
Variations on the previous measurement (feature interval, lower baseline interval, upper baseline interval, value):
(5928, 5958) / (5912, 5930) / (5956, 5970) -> -0.77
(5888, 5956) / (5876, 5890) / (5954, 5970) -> -1.75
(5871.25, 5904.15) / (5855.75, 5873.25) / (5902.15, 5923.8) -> 1.53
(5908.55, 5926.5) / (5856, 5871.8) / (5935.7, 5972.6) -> 0.33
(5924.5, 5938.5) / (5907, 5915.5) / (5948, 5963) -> -0.26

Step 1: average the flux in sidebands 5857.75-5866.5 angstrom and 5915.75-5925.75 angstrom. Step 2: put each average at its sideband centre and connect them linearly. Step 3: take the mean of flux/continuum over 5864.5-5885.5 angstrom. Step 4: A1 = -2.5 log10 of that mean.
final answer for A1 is 0.04 mag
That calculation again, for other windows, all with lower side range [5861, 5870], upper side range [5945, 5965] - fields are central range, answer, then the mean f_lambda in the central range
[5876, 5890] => 0.086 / 89.8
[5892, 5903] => 0.065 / 90.3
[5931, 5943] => -0.023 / 94.4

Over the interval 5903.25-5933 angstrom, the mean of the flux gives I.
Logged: 92.3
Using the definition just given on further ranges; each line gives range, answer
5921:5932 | 91.7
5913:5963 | 92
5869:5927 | 91.7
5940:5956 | 92.9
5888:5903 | 89.2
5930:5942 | 94.1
